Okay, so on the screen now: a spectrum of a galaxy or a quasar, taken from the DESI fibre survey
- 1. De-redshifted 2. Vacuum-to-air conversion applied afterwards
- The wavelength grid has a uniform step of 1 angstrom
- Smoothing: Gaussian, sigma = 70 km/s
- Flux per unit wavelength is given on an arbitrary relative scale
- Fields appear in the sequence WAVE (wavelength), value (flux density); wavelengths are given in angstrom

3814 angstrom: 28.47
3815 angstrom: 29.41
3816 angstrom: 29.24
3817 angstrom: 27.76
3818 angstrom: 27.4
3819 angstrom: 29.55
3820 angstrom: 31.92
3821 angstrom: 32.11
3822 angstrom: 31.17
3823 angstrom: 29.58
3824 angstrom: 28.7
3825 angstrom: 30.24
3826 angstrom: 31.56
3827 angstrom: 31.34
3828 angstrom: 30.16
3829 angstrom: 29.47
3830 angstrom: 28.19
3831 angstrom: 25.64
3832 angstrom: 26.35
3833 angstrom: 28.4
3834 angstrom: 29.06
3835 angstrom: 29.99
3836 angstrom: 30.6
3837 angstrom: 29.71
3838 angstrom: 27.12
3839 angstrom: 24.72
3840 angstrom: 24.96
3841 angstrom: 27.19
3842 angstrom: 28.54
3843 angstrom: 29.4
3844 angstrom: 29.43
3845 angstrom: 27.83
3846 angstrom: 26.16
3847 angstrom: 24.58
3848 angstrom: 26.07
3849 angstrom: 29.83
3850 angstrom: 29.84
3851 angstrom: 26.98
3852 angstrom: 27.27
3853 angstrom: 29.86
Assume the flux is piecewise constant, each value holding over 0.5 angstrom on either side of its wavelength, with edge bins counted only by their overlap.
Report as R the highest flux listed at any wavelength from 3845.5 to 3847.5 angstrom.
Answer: 26.16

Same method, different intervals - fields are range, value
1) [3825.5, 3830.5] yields 31.56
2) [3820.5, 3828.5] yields 32.11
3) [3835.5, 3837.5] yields 30.6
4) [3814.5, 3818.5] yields 29.41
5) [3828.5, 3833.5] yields 29.47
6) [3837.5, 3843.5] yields 29.4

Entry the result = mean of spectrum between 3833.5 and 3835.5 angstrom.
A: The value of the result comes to 29.5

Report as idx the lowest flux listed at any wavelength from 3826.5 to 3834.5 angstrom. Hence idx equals 25.64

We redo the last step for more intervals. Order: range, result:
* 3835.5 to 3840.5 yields 24.72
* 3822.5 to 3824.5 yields 28.7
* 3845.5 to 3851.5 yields 24.58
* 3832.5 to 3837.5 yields 28.4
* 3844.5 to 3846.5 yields 26.16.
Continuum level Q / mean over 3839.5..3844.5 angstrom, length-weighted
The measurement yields 27.9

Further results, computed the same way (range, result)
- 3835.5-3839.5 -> 28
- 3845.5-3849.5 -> 26.7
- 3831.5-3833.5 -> 27.4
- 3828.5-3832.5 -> 27.4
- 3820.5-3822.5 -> 31.6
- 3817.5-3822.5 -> 30.4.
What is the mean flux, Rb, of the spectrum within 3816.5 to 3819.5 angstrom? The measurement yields 28.2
